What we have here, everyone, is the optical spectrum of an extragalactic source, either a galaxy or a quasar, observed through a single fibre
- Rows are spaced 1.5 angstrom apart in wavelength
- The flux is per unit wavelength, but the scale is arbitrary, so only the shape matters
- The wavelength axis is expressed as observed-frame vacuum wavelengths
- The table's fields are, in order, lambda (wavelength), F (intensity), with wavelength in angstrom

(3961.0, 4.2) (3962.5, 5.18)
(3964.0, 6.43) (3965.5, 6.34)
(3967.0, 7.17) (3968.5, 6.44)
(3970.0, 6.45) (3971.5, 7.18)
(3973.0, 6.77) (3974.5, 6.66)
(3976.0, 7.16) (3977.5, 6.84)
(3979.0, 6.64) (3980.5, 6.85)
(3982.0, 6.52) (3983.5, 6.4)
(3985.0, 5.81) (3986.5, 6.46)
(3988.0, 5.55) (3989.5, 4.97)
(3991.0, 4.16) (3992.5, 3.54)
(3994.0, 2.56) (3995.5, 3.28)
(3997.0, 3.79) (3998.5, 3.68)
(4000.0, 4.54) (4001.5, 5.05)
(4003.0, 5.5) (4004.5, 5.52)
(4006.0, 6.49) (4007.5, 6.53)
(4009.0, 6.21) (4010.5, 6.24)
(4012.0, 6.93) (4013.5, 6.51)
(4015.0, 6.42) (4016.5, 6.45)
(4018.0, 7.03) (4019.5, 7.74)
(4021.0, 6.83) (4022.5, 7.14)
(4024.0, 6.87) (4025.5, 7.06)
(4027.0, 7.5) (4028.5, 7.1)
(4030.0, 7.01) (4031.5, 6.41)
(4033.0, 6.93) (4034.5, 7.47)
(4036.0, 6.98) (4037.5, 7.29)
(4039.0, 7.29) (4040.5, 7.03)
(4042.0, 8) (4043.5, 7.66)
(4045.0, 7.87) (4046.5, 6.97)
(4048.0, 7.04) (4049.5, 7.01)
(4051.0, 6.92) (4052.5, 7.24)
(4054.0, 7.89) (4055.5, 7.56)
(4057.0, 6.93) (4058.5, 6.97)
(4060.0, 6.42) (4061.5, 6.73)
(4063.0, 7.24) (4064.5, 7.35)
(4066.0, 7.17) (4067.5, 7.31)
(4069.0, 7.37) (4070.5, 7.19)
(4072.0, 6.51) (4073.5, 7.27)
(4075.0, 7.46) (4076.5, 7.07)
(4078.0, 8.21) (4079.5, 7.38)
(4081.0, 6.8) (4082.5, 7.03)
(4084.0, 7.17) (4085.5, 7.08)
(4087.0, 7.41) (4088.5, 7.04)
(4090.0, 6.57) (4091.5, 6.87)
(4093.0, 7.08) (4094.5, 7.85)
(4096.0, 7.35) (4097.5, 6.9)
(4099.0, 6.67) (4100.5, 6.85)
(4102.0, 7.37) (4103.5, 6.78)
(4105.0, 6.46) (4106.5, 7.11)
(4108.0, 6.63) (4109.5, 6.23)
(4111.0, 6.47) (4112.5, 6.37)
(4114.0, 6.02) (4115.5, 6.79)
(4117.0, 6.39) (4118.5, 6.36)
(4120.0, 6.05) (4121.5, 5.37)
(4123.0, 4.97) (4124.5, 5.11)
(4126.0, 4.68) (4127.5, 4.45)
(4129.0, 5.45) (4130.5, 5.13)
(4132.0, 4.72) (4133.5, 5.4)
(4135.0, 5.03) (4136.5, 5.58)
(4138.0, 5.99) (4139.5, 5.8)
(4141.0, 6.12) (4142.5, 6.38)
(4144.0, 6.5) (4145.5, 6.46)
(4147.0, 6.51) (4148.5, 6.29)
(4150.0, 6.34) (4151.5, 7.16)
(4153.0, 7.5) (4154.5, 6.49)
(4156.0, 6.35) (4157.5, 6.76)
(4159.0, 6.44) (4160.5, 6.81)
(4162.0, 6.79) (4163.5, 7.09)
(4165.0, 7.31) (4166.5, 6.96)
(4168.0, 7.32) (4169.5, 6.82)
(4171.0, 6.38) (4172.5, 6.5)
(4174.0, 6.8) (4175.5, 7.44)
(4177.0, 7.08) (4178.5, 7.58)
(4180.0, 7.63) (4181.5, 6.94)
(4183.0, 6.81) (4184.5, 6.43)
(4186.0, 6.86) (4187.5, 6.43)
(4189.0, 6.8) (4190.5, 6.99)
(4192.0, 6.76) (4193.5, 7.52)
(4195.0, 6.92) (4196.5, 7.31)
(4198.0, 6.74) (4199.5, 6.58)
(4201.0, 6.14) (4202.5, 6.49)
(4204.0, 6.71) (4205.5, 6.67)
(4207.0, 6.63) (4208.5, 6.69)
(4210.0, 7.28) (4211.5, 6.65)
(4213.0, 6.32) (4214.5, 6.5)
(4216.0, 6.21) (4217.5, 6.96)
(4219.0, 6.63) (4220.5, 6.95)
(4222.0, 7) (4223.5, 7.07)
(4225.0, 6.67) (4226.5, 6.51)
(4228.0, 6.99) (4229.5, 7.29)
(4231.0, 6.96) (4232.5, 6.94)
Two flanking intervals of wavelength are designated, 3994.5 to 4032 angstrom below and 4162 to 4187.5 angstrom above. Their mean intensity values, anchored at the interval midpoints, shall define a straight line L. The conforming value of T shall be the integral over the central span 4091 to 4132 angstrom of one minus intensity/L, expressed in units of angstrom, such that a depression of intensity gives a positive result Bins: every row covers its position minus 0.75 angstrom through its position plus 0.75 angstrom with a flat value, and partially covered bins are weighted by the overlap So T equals 2.3 angstrom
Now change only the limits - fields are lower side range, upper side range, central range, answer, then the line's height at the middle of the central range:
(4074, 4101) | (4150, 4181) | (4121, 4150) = 5.9 angstrom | 7.03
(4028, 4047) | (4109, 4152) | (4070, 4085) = -1.3 angstrom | 6.64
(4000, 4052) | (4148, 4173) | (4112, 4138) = 4.9 angstrom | 6.8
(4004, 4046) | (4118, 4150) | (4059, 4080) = -2.5 angstrom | 6.42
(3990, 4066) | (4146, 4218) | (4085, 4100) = -1.1 angstrom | 6.6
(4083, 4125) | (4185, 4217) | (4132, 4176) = 1.2 angstrom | 6.68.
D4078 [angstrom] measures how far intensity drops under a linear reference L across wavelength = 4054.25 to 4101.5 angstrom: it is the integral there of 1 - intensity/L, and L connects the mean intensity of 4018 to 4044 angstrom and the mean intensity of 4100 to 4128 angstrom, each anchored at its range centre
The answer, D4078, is -3.9 angstrom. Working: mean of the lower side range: 7.19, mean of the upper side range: 6.14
